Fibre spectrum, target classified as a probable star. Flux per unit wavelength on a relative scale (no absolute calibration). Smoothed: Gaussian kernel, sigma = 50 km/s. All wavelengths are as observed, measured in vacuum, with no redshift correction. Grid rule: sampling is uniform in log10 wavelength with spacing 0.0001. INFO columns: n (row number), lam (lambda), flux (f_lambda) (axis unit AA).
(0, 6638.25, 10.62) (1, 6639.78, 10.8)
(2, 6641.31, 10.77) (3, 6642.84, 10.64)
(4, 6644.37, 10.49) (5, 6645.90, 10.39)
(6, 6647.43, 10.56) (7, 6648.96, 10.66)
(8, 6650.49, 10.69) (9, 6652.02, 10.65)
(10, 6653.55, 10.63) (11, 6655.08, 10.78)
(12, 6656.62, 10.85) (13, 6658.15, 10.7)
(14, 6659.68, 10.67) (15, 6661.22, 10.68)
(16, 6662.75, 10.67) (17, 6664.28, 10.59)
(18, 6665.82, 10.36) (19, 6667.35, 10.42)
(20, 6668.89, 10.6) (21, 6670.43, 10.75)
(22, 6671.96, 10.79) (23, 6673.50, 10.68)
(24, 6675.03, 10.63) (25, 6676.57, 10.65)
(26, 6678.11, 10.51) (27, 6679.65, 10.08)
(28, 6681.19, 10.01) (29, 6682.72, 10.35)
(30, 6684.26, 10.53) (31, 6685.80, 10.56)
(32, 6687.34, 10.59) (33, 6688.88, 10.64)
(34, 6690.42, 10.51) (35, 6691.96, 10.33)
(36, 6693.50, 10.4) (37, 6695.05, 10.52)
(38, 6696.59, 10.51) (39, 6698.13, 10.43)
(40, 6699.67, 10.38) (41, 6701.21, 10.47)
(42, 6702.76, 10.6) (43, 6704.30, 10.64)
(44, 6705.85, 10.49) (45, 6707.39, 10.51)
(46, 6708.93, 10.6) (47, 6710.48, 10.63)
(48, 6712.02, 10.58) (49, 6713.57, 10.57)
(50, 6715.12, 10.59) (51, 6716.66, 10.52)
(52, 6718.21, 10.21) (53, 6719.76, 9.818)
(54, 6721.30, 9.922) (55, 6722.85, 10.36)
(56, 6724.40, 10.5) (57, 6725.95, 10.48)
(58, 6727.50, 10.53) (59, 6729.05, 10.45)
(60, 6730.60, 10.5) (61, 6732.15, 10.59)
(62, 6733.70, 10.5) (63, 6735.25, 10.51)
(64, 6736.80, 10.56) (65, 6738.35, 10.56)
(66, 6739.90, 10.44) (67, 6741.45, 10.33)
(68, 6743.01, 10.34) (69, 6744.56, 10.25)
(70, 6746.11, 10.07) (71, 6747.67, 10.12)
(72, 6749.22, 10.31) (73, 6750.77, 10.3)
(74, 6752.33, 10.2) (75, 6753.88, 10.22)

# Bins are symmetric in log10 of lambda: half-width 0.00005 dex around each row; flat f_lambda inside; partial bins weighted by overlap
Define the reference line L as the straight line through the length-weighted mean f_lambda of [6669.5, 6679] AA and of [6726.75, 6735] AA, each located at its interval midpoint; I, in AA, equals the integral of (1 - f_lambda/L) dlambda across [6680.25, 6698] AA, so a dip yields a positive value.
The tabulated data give 0.3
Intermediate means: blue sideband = 10.7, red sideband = 10.5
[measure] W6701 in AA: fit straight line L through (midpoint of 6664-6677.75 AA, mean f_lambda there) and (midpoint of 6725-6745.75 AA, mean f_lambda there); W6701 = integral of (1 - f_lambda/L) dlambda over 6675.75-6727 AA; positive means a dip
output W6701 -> 0.5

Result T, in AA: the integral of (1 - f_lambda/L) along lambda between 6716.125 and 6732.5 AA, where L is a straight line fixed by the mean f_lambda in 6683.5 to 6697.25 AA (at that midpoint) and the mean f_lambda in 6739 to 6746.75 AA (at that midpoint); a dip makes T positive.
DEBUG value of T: 0.0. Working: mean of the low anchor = 10.5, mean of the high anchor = 10.3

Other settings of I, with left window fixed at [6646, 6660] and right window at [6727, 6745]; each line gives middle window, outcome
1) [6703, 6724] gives 0.20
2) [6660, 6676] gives 0.03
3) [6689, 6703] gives 0.14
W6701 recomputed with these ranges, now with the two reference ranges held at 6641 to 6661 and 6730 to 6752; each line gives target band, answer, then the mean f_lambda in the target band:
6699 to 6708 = 0.0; 10.5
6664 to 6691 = 0.1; 10.5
